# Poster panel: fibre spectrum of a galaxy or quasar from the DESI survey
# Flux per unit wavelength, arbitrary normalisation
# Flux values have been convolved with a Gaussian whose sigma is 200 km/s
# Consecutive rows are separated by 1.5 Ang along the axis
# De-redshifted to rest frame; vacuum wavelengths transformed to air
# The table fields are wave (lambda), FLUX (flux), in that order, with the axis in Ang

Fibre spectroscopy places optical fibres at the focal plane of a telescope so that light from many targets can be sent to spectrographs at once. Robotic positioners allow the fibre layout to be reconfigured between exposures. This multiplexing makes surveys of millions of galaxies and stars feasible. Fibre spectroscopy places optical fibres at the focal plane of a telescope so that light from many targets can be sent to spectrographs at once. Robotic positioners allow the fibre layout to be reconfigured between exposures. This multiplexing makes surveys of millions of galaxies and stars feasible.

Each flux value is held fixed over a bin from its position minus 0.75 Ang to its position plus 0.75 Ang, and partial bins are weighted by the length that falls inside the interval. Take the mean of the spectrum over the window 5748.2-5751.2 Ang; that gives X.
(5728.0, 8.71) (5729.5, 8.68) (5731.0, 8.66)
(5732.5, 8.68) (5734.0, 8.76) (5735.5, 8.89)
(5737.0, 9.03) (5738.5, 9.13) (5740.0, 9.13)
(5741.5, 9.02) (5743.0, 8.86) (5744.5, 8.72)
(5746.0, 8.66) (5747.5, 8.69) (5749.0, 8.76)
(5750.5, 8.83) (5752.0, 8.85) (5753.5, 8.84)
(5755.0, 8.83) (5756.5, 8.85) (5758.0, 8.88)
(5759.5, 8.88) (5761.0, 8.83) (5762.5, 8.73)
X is 8.79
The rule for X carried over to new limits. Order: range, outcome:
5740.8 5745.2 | 8.87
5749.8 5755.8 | 8.84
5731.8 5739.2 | 8.9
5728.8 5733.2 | 8.67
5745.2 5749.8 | 8.7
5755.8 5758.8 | 8.87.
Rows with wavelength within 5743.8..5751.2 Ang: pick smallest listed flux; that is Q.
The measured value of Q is 8.66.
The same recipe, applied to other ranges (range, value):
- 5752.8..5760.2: 8.83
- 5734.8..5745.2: 8.72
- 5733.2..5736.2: 8.76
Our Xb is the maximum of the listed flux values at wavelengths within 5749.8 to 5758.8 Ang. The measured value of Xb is 8.88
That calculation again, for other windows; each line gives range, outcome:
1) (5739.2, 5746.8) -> 9.13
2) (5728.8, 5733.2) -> 8.68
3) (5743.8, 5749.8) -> 8.76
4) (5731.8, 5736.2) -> 8.89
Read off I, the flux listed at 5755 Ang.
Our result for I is 8.83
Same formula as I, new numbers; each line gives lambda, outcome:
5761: 8.83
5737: 9.03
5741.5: 9.02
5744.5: 8.72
